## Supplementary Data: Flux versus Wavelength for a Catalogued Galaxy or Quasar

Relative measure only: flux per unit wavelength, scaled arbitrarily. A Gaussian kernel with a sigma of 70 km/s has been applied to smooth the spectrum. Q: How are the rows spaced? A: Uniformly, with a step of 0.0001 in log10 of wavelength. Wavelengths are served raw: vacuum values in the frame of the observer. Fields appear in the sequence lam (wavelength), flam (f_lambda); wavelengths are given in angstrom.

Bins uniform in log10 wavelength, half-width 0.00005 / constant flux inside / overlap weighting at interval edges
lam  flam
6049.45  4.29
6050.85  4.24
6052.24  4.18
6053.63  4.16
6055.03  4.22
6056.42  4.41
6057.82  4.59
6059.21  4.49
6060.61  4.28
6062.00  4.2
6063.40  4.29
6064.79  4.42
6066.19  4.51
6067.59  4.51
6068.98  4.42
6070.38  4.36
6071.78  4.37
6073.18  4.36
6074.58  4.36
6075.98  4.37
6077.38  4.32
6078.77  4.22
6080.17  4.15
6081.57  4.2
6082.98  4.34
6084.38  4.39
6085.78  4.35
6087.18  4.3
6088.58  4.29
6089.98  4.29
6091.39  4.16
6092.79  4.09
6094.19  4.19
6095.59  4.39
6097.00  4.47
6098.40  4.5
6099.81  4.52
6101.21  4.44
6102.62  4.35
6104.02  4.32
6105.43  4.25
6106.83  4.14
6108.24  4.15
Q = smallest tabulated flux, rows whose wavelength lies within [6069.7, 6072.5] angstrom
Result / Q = 4.36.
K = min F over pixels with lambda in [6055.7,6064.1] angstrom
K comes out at 4.2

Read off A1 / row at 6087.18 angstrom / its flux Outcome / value 4.3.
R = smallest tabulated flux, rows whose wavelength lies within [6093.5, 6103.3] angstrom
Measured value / 4.19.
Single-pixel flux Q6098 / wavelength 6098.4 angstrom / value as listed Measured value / 4.5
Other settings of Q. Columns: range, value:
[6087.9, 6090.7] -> 4.29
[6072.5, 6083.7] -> 4.15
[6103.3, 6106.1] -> 4.25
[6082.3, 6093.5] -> 4.09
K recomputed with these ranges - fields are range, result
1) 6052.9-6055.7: 4.16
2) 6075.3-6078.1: 4.32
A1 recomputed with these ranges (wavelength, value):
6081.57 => 4.2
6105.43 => 4.25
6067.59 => 4.51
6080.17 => 4.15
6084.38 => 4.39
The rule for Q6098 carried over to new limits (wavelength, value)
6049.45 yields 4.29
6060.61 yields 4.28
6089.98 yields 4.29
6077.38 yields 4.32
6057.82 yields 4.59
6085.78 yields 4.35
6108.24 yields 4.15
